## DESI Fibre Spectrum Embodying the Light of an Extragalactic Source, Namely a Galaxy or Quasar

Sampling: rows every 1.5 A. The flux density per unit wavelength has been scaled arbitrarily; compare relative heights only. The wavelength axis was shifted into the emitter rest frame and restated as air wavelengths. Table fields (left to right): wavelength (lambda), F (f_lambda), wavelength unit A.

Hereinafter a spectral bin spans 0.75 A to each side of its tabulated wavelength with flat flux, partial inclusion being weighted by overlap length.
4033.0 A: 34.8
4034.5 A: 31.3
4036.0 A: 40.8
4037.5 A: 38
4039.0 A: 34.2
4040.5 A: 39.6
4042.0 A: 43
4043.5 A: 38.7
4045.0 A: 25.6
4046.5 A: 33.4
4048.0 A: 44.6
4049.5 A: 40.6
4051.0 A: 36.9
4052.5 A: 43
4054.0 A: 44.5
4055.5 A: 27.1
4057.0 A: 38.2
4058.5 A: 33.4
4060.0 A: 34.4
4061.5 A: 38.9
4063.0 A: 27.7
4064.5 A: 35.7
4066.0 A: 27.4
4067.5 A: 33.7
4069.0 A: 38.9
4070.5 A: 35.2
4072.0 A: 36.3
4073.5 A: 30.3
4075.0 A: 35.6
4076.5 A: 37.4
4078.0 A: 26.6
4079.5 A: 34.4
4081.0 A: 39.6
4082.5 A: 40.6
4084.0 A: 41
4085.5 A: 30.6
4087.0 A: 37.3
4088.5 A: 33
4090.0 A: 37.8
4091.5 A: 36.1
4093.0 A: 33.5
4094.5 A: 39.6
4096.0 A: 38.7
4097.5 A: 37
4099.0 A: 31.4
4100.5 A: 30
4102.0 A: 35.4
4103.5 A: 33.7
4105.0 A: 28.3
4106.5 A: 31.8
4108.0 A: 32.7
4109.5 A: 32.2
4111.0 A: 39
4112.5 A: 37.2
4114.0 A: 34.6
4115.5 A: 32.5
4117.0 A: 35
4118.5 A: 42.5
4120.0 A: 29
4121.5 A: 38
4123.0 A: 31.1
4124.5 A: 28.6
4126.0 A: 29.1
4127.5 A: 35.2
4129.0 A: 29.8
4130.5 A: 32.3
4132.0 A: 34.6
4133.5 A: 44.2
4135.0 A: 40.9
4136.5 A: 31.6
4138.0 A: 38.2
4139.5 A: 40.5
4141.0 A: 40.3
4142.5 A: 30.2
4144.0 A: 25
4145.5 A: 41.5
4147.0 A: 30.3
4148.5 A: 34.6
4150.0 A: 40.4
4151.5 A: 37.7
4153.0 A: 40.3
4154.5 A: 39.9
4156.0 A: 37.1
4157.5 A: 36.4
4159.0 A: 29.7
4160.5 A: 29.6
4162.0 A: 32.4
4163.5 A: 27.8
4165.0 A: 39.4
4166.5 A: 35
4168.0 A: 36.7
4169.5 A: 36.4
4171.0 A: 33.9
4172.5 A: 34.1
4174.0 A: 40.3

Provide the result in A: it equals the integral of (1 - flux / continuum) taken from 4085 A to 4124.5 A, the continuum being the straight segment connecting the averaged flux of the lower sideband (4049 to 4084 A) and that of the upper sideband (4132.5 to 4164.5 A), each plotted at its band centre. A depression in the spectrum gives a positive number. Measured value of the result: 1.3 A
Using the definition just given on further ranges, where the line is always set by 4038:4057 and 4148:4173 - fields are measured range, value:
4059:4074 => 1.3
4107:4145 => 1.6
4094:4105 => 0.6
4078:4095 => 0.3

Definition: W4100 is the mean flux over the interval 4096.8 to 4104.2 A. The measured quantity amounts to 33.5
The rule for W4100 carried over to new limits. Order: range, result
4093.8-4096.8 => 39.1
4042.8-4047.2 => 32.5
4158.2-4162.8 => 30.6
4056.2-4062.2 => 36.1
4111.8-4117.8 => 34.9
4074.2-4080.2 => 33.5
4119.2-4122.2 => 33.6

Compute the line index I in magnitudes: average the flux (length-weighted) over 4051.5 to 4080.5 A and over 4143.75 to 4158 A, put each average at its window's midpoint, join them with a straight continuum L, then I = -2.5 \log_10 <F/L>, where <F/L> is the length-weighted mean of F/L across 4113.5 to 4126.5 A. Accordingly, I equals 0.080 mag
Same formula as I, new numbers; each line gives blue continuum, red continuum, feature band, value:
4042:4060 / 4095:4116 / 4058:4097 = 0.01 mag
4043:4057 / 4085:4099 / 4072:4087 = 0.03 mag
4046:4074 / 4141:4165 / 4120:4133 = 0.08 mag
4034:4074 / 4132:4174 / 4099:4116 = 0.08 mag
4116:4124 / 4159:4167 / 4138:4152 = -0.07 mag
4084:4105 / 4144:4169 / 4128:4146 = -0.02 mag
